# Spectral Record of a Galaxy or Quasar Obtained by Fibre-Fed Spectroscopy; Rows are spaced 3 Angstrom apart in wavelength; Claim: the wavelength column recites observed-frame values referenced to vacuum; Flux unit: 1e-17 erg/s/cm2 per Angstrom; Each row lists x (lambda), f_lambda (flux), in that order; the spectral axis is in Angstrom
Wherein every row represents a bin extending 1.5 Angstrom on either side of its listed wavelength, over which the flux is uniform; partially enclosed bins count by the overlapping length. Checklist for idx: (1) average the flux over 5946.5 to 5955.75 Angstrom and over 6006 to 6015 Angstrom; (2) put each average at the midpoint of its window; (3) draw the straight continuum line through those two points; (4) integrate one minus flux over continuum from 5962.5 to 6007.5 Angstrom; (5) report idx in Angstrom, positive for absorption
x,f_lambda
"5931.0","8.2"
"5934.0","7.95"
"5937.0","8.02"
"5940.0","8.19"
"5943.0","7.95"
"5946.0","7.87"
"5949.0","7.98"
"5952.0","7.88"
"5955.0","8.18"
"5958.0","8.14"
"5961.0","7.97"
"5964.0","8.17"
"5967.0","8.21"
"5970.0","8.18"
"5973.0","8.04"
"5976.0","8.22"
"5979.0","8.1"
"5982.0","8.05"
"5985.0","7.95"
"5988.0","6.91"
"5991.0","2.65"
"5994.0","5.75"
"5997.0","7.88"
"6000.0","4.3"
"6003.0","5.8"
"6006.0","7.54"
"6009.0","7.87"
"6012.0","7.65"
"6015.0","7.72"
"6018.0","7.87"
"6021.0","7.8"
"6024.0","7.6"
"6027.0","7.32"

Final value 4.53 Angstrom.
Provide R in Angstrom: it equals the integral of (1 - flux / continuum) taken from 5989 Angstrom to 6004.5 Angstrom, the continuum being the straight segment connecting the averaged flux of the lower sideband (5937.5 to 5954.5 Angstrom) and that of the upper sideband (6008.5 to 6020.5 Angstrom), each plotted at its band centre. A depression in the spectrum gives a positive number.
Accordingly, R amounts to 4.9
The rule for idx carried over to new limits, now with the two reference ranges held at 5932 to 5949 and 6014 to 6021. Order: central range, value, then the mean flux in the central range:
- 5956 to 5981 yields -0.6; 8.13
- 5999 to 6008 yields 2.0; 6.08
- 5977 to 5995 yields 2.9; 6.64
